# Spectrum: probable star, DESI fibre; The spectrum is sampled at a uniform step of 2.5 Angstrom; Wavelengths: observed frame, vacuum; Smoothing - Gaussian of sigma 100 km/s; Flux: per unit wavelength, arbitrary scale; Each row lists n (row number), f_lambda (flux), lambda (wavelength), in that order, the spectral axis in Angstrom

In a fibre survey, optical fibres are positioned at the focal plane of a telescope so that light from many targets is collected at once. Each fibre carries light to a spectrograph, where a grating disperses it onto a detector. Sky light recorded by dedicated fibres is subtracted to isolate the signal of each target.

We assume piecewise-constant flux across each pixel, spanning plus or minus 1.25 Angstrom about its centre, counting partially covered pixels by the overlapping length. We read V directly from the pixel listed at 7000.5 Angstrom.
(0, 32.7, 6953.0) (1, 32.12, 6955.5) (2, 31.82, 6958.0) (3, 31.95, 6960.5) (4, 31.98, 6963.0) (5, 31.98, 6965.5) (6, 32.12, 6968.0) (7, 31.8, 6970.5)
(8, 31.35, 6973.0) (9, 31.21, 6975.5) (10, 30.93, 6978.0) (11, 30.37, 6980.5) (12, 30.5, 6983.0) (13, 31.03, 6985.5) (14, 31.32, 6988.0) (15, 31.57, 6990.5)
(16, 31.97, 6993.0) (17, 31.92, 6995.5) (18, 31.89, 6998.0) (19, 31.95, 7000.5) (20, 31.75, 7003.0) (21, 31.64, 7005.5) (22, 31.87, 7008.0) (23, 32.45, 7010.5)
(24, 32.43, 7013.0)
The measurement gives 31.95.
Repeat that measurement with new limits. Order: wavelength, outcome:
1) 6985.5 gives 31.03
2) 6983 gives 30.5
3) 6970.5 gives 31.8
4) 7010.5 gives 32.45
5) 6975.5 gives 31.21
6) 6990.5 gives 31.57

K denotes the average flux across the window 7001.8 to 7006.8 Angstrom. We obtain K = 31.7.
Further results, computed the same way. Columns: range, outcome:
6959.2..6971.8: 32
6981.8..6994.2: 31.3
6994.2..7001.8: 31.9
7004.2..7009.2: 31.8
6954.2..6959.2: 32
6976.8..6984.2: 30.6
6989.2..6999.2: 31.8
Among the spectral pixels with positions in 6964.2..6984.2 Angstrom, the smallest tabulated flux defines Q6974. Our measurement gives 30.37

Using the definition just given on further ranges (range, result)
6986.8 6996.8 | 31.32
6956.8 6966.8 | 31.82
